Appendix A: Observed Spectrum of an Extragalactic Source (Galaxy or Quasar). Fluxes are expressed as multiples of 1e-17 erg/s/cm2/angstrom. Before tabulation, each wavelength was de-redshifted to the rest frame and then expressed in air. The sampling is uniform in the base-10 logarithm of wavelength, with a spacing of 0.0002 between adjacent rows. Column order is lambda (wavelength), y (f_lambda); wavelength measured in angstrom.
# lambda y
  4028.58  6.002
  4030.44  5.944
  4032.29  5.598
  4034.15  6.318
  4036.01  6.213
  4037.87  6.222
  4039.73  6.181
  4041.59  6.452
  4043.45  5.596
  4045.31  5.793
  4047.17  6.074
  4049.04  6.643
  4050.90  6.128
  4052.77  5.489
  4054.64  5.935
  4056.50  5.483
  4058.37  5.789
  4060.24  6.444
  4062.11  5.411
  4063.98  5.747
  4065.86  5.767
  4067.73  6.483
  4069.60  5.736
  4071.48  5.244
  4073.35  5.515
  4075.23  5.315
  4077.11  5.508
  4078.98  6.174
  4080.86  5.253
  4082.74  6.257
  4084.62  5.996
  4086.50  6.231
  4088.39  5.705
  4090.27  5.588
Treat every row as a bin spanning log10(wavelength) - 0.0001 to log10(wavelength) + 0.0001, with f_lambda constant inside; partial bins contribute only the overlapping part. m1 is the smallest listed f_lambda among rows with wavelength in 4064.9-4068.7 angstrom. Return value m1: 5.767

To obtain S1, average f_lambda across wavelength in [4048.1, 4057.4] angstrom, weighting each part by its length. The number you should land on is 5.94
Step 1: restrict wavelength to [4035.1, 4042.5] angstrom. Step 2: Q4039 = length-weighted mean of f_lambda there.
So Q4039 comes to 6.27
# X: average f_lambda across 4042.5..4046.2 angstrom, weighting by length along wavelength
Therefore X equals 5.7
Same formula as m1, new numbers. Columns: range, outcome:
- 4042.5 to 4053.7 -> 5.489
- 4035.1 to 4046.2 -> 5.596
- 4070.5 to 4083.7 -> 5.244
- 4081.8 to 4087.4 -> 5.996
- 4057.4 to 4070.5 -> 5.411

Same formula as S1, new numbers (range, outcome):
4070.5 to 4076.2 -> 5.36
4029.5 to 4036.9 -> 6.02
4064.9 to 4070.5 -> 5.99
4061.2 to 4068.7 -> 5.85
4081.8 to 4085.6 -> 6.13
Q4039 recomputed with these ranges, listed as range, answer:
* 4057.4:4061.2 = 6.1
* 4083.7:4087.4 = 6.12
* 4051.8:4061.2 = 5.83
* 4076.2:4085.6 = 5.85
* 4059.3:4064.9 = 5.87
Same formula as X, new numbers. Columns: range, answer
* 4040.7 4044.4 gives 6.02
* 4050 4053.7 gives 5.8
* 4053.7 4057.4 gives 5.72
